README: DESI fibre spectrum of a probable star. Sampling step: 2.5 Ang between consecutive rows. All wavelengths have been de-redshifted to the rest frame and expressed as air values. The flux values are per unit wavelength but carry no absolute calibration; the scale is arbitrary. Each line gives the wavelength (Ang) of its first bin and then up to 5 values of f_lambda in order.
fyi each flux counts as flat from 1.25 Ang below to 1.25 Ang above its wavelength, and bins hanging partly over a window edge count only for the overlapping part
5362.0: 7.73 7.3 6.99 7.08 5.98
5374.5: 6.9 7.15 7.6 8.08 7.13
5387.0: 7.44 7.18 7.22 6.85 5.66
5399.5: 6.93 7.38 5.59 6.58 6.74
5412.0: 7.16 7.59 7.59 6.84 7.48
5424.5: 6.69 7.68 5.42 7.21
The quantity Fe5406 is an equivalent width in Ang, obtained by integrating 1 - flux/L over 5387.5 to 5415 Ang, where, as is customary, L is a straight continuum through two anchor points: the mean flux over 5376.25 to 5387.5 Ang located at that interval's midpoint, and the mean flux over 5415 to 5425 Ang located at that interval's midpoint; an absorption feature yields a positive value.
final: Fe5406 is 2.1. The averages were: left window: 7.5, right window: 7.22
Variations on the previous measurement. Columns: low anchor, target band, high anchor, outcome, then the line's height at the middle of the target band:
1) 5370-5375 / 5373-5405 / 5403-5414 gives -2.5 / 6.53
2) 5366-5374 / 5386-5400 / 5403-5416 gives -0.3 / 6.73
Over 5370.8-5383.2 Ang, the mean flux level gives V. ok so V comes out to 7.14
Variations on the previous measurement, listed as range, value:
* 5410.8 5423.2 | 7.33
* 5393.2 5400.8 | 6.49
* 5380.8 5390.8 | 7.45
